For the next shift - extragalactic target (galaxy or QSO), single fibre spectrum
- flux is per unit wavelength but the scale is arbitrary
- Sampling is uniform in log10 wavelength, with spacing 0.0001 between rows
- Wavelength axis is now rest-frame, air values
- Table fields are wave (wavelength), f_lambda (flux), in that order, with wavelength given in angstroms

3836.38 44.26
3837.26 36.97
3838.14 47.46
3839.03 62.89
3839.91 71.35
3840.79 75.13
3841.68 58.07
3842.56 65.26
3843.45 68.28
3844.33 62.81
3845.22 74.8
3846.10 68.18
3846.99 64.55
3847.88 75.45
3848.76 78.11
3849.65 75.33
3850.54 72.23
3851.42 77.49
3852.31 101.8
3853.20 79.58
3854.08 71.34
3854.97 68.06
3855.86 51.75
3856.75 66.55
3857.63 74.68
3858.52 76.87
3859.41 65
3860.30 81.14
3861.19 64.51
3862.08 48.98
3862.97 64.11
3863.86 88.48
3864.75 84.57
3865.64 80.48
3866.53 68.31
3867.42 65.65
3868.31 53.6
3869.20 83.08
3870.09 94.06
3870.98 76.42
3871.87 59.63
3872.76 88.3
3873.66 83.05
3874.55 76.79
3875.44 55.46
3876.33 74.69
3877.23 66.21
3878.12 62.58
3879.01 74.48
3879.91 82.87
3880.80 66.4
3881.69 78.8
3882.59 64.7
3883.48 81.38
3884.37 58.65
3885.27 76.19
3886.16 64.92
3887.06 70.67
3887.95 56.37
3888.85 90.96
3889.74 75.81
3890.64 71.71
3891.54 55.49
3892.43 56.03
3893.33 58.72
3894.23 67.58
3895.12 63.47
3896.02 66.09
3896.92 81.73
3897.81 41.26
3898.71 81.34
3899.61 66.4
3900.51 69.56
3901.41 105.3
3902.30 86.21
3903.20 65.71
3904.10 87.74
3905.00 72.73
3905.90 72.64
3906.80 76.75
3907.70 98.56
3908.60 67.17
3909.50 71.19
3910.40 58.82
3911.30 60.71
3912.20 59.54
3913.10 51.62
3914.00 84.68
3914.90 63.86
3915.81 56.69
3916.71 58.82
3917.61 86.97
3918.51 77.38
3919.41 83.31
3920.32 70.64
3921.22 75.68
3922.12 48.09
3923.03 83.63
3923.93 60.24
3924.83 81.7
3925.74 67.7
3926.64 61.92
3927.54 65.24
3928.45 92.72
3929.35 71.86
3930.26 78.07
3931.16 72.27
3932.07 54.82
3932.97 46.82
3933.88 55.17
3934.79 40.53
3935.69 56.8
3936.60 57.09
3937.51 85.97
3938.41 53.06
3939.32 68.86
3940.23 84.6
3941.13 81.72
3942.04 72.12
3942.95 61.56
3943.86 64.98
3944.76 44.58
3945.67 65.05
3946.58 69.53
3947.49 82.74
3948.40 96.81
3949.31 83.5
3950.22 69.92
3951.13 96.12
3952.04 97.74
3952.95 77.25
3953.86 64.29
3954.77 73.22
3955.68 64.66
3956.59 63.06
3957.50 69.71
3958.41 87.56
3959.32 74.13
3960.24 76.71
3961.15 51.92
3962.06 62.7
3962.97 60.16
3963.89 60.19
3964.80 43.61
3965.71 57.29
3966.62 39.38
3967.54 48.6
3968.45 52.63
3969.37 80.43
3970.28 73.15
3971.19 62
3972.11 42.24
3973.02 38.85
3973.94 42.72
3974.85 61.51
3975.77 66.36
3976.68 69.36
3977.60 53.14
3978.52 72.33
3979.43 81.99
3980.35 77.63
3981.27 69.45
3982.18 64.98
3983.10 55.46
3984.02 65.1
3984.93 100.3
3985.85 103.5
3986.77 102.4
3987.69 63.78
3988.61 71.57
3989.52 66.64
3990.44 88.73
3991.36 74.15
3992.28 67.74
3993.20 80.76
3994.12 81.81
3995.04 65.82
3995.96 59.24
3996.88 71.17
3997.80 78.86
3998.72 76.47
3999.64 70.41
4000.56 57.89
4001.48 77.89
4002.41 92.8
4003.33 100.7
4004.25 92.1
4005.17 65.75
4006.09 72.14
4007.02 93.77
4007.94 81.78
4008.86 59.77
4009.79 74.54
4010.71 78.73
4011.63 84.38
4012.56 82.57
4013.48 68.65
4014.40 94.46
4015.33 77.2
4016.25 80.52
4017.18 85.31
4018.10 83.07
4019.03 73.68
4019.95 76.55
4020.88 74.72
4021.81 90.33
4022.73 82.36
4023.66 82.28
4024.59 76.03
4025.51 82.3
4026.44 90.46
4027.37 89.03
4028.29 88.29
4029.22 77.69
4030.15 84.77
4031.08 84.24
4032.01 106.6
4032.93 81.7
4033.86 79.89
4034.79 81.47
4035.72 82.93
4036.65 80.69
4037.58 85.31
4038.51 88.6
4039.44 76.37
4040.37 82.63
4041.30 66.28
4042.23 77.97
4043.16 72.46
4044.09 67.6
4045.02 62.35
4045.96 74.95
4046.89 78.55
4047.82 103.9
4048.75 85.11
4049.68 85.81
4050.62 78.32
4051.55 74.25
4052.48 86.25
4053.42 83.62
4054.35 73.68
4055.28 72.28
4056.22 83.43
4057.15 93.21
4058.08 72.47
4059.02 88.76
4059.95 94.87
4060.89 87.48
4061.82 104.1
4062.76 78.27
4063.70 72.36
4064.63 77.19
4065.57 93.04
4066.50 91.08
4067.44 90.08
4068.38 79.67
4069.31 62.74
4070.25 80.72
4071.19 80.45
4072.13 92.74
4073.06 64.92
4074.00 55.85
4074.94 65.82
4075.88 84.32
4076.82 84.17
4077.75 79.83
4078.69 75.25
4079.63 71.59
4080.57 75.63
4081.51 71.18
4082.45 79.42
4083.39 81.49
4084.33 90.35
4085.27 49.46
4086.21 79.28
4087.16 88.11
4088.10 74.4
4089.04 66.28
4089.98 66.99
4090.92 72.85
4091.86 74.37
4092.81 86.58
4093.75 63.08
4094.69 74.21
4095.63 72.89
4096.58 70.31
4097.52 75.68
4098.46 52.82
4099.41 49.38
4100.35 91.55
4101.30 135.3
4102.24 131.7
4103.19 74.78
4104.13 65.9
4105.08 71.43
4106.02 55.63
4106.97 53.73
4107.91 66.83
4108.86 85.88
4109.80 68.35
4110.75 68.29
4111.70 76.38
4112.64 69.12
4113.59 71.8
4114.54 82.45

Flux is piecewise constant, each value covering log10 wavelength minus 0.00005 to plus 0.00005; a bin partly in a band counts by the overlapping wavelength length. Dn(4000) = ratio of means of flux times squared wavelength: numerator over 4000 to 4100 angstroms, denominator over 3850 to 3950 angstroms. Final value 1.21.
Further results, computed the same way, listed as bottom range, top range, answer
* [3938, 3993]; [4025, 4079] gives 1.23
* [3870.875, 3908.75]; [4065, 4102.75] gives 1.20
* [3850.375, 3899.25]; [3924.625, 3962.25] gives 1.02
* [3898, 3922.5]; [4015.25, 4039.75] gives 1.22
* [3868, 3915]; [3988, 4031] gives 1.17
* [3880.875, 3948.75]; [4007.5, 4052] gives 1.23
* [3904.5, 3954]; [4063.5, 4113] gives 1.17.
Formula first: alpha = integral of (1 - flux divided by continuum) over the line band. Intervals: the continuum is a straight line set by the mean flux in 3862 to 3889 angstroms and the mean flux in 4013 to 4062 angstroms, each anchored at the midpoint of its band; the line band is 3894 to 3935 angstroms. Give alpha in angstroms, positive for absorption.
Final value 2.6 angstroms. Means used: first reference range 72.4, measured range 70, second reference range 82.1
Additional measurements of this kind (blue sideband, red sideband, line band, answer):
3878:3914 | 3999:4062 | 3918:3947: 2.46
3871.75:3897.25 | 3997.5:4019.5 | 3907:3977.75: 6.98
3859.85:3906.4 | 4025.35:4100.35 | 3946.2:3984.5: 4.24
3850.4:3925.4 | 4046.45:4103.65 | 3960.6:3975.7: 3.99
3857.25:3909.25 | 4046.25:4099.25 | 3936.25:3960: 0.24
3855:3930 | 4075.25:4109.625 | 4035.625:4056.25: -1.16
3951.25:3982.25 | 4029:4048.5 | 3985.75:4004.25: -1.71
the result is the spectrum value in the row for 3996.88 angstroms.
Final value 71.17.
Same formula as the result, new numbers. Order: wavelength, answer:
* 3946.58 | 69.53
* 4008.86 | 59.77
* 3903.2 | 65.71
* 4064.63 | 77.19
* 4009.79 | 74.54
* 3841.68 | 58.07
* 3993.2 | 80.76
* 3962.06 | 62.7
